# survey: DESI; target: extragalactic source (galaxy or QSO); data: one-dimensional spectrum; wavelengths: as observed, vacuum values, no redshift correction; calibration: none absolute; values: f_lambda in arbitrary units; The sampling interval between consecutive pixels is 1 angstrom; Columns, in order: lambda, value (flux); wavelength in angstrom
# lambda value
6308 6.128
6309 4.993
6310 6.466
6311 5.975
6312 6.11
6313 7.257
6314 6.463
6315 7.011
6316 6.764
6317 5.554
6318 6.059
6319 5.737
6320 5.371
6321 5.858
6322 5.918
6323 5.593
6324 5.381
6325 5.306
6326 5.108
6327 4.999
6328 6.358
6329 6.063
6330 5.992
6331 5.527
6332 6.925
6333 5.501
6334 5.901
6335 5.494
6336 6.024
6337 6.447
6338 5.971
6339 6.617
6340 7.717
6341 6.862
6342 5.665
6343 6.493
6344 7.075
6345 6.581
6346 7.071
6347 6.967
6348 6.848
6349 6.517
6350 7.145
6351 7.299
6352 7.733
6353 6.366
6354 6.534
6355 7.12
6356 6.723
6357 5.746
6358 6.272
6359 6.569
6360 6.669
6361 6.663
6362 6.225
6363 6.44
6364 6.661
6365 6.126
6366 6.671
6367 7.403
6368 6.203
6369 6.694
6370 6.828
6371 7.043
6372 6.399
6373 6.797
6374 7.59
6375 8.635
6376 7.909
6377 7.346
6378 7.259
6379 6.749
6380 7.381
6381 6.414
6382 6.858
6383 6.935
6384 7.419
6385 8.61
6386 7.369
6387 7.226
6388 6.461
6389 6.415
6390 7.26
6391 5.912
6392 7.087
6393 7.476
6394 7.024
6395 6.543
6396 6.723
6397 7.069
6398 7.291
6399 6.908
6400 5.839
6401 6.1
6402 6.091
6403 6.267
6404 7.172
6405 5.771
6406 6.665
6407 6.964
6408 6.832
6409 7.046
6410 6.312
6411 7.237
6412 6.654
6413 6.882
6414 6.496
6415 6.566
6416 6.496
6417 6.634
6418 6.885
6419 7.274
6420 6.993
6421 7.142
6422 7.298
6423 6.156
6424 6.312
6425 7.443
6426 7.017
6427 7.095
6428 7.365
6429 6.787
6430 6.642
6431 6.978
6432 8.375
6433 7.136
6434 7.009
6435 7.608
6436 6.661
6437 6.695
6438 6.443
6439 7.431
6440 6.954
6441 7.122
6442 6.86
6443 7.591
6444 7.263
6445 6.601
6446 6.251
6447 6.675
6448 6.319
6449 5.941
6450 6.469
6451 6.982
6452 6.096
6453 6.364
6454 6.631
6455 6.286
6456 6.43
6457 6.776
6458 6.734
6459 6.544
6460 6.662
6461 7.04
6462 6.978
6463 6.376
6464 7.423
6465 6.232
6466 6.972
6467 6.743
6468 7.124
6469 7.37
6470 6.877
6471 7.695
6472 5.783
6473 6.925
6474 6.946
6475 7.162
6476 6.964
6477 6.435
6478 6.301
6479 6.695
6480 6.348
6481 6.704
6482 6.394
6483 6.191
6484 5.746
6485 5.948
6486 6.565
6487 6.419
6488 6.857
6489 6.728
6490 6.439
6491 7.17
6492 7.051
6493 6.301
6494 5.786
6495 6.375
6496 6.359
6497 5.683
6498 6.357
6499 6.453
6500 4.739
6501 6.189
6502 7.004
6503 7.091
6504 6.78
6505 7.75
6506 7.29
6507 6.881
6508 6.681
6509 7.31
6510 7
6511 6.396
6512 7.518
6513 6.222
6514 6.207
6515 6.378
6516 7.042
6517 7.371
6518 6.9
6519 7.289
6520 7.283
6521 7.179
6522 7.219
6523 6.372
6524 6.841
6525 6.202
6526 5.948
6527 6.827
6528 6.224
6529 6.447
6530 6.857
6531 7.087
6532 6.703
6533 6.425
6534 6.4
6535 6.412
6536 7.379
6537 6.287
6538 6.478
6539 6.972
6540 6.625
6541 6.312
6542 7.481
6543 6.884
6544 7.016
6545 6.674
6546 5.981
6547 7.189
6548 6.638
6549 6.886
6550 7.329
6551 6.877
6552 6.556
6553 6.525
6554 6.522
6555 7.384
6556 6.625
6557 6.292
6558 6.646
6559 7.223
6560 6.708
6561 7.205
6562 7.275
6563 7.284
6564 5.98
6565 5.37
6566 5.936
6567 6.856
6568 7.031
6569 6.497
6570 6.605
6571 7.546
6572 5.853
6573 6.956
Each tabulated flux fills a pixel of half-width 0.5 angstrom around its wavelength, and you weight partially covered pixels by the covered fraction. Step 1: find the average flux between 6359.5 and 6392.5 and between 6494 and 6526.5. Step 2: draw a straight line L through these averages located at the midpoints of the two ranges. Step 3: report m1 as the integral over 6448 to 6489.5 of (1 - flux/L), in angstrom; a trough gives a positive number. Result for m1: 0.9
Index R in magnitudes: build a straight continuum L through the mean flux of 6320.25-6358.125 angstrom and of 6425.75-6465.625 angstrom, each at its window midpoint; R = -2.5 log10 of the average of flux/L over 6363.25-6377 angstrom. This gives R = -0.09 mag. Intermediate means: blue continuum 6.3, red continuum 6.82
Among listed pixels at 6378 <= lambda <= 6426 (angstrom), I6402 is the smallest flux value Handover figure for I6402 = 5.771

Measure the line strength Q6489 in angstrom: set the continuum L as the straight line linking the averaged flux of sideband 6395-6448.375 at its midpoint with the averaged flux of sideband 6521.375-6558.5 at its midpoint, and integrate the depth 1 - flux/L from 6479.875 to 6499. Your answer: 1.0 angstrom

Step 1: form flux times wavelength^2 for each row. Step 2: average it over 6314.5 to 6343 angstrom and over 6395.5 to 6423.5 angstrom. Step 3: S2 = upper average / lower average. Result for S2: 1.15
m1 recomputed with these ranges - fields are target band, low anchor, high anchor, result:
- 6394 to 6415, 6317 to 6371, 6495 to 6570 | -0.6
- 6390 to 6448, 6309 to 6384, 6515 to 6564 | -2.1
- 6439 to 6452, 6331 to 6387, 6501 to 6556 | 0.1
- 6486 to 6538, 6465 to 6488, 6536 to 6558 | 0.3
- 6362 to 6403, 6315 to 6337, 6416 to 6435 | -2.6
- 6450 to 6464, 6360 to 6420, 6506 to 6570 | 0.3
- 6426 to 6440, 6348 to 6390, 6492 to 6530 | -0.6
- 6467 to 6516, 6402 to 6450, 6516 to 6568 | 1.2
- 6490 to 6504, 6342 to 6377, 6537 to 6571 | 0.8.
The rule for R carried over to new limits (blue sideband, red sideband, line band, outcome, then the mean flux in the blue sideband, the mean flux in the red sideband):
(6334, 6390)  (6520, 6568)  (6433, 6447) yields -0.03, 6.82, 6.7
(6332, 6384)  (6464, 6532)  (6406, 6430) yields -0.02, 6.74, 6.67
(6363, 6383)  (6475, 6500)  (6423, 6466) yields -0.03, 6.98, 6.41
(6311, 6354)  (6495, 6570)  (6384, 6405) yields -0.07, 6.28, 6.7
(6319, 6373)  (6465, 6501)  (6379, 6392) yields -0.10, 6.37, 6.52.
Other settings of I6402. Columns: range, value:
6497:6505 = 4.739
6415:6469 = 5.941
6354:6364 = 5.746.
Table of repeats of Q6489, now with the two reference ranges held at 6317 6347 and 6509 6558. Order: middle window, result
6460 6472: -0.7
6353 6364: -0.6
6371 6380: -1.6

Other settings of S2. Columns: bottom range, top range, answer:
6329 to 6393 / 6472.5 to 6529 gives 1.03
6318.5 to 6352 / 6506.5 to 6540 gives 1.15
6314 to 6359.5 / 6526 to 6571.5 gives 1.14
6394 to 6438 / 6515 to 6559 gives 1.03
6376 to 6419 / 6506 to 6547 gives 1.03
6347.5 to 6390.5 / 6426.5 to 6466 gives 1.01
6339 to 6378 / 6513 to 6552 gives 1.04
